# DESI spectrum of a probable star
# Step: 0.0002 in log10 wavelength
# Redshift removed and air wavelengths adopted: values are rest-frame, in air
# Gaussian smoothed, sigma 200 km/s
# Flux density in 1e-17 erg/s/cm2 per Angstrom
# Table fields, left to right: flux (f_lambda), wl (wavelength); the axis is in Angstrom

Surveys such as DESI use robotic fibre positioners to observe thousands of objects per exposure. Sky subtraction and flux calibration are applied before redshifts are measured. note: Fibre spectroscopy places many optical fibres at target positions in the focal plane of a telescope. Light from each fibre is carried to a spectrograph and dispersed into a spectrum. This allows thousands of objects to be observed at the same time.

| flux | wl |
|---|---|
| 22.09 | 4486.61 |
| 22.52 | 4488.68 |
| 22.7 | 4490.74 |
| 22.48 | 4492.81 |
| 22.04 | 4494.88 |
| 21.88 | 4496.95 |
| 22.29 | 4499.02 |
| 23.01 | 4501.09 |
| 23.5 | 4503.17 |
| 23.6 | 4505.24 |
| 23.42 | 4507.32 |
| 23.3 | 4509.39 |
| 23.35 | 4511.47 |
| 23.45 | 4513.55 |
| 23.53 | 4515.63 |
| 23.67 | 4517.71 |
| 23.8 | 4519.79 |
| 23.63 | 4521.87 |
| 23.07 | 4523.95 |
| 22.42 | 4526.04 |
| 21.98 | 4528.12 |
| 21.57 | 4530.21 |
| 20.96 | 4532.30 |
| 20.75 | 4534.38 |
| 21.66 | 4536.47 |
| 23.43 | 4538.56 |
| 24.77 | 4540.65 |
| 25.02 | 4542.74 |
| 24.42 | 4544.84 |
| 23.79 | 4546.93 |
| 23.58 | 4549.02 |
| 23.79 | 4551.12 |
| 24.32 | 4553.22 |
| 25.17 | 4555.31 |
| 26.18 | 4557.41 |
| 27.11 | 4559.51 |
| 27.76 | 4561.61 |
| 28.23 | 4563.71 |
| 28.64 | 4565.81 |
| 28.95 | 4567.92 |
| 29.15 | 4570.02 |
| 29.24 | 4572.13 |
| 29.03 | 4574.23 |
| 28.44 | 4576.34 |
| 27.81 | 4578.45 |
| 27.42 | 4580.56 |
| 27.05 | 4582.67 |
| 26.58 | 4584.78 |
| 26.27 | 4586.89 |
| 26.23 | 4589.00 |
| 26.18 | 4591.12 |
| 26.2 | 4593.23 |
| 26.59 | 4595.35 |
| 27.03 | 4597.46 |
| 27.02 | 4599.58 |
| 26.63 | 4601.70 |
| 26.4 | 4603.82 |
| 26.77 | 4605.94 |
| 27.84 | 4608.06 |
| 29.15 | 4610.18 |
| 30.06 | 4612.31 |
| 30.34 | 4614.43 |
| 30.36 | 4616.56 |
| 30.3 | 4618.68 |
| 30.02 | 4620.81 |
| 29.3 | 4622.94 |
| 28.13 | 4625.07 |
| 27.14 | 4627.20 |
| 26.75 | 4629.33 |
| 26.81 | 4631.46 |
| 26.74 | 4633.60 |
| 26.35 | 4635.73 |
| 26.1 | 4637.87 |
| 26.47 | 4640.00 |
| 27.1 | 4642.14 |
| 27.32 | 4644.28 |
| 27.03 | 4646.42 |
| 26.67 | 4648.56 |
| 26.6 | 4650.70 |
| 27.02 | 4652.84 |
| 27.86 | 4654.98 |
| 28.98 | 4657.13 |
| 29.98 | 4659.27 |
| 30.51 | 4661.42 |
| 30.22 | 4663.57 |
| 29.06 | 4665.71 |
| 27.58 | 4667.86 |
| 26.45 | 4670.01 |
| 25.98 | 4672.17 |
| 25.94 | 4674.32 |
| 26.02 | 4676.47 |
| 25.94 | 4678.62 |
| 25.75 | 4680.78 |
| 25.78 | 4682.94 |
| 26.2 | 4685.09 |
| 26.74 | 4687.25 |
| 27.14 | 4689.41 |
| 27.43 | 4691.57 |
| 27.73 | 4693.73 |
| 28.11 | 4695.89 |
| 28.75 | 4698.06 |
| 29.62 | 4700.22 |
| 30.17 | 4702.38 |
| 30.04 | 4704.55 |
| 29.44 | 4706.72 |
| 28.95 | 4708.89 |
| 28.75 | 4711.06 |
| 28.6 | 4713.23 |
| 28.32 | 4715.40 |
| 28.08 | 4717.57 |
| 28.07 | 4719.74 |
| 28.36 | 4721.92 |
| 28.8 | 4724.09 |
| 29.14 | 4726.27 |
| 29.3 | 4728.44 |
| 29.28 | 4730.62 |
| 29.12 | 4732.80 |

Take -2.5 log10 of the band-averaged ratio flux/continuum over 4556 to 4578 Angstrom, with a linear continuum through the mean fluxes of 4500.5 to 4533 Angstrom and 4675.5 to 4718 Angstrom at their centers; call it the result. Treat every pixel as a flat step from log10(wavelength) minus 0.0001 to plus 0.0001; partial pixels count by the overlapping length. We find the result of -0.16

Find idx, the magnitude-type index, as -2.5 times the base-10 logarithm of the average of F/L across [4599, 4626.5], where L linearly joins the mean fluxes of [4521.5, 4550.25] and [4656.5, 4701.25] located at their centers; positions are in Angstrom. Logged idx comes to -0.13 mag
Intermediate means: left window 22.9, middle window 28.6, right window 27.6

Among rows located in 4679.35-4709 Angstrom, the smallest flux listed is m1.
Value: 25.75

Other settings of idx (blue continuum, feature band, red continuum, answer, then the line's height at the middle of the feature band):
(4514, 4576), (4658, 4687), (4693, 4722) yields 0.02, 28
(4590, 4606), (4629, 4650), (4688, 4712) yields 0.03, 27.4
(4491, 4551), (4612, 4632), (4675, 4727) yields -0.13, 25.8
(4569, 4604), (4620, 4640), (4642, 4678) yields 0.00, 27.5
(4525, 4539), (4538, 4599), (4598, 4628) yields -0.07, 24.8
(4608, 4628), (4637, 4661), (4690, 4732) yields 0.06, 29.2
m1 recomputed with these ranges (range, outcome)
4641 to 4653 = 26.6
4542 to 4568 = 23.58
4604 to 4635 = 26.74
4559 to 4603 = 26.18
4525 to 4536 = 20.75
